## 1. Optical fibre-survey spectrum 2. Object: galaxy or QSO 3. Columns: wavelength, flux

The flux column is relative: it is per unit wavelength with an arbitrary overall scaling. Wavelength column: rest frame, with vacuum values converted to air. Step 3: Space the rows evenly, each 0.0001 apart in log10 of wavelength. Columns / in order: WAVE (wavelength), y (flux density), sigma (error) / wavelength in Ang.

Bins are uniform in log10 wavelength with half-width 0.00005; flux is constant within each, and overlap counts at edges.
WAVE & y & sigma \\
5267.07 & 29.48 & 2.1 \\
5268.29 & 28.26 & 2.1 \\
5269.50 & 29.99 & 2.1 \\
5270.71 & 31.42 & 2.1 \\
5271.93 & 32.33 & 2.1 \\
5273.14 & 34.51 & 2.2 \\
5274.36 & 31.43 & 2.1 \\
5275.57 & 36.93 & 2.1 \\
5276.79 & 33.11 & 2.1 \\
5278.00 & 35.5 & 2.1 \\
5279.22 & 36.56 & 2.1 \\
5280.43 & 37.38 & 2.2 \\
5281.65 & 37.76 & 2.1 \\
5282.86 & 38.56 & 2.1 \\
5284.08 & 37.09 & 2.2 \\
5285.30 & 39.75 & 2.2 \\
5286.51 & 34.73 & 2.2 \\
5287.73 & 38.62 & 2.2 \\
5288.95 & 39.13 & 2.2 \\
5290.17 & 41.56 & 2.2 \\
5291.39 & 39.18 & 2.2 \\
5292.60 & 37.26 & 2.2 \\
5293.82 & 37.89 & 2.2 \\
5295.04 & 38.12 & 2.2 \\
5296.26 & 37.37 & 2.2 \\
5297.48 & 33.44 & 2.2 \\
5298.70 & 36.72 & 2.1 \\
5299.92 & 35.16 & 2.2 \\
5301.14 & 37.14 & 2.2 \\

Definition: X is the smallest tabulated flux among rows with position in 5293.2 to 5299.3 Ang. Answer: 33.44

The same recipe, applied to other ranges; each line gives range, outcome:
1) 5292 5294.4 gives 37.26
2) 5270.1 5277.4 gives 31.42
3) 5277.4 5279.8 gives 35.5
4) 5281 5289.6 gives 34.73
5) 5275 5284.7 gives 33.11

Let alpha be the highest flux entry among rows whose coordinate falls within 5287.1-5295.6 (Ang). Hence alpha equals 41.56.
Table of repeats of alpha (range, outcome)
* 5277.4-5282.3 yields 37.76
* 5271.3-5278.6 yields 36.93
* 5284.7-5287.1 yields 39.75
